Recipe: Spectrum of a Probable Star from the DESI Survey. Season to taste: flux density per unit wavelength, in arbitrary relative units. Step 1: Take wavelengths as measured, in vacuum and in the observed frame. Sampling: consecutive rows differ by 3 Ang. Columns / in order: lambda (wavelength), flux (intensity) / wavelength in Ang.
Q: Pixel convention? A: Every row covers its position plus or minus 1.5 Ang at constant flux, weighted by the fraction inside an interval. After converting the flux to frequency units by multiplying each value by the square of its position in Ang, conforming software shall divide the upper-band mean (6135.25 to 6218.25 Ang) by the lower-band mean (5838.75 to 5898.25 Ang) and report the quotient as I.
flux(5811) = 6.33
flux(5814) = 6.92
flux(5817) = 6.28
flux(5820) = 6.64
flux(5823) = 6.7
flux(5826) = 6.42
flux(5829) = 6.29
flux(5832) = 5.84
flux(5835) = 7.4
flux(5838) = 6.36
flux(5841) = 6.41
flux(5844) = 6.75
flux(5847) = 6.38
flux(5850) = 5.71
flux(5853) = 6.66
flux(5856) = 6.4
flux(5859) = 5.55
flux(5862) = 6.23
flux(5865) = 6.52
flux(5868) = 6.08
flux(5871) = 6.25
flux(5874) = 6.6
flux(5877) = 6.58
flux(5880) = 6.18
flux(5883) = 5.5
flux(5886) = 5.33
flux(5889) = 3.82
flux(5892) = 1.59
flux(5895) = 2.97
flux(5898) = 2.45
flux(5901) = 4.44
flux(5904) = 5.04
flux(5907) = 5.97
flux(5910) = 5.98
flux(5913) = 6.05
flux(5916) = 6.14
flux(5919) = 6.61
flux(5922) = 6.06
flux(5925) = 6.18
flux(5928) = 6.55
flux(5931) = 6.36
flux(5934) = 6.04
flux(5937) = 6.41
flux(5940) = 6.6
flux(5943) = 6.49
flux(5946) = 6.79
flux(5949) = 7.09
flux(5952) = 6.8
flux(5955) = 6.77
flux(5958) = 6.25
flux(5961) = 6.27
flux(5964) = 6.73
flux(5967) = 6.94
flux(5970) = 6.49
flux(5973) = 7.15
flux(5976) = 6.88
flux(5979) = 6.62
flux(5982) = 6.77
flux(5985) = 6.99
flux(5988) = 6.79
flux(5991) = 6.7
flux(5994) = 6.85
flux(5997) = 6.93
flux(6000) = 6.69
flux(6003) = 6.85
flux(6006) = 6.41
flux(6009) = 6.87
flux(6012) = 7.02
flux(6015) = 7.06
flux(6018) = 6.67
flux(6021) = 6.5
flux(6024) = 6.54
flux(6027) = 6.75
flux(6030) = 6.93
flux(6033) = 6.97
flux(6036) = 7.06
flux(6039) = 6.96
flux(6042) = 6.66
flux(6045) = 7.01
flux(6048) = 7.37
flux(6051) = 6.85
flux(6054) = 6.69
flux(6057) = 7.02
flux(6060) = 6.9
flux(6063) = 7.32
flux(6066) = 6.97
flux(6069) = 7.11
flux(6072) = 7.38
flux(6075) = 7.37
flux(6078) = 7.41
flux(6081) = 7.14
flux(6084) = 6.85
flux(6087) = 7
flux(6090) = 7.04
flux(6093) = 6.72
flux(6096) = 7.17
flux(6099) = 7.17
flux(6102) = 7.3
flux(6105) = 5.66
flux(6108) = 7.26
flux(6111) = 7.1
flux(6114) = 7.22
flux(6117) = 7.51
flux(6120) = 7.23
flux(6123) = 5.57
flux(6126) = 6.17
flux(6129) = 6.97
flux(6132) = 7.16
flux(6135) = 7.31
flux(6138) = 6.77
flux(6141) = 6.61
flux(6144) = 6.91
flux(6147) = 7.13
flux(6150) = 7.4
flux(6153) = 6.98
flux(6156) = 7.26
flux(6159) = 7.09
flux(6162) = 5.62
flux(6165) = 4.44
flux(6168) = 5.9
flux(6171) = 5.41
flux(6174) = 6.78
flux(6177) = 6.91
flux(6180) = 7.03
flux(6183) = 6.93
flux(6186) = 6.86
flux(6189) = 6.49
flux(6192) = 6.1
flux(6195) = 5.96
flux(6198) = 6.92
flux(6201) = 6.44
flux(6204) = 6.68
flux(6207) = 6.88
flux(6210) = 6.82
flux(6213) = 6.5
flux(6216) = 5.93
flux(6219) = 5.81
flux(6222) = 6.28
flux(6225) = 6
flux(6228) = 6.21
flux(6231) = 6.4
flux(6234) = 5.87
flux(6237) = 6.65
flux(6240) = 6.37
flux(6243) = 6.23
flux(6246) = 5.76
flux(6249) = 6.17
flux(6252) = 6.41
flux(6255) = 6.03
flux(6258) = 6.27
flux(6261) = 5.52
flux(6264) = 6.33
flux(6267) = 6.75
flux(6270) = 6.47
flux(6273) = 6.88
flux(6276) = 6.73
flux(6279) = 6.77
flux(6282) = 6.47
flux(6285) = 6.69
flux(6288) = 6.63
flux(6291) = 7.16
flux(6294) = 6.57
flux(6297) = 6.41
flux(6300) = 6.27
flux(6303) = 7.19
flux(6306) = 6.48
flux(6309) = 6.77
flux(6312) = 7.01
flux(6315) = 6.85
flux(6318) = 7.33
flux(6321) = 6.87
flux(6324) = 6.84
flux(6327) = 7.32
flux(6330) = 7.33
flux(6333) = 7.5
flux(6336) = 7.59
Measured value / 1.3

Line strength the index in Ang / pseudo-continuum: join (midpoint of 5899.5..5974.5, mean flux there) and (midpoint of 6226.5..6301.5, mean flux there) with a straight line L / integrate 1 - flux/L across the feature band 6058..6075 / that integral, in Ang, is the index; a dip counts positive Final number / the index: -2.1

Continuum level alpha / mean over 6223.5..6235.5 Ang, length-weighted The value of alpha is 6.12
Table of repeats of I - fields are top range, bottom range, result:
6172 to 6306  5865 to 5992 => 1.19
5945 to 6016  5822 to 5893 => 1.18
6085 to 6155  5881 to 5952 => 1.34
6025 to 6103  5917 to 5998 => 1.10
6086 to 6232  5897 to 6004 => 1.11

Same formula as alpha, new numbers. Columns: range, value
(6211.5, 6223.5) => 6.13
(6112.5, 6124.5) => 6.88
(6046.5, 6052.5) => 7.11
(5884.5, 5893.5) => 3.58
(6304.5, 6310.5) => 6.62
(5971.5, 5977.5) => 7.02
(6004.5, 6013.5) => 6.77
